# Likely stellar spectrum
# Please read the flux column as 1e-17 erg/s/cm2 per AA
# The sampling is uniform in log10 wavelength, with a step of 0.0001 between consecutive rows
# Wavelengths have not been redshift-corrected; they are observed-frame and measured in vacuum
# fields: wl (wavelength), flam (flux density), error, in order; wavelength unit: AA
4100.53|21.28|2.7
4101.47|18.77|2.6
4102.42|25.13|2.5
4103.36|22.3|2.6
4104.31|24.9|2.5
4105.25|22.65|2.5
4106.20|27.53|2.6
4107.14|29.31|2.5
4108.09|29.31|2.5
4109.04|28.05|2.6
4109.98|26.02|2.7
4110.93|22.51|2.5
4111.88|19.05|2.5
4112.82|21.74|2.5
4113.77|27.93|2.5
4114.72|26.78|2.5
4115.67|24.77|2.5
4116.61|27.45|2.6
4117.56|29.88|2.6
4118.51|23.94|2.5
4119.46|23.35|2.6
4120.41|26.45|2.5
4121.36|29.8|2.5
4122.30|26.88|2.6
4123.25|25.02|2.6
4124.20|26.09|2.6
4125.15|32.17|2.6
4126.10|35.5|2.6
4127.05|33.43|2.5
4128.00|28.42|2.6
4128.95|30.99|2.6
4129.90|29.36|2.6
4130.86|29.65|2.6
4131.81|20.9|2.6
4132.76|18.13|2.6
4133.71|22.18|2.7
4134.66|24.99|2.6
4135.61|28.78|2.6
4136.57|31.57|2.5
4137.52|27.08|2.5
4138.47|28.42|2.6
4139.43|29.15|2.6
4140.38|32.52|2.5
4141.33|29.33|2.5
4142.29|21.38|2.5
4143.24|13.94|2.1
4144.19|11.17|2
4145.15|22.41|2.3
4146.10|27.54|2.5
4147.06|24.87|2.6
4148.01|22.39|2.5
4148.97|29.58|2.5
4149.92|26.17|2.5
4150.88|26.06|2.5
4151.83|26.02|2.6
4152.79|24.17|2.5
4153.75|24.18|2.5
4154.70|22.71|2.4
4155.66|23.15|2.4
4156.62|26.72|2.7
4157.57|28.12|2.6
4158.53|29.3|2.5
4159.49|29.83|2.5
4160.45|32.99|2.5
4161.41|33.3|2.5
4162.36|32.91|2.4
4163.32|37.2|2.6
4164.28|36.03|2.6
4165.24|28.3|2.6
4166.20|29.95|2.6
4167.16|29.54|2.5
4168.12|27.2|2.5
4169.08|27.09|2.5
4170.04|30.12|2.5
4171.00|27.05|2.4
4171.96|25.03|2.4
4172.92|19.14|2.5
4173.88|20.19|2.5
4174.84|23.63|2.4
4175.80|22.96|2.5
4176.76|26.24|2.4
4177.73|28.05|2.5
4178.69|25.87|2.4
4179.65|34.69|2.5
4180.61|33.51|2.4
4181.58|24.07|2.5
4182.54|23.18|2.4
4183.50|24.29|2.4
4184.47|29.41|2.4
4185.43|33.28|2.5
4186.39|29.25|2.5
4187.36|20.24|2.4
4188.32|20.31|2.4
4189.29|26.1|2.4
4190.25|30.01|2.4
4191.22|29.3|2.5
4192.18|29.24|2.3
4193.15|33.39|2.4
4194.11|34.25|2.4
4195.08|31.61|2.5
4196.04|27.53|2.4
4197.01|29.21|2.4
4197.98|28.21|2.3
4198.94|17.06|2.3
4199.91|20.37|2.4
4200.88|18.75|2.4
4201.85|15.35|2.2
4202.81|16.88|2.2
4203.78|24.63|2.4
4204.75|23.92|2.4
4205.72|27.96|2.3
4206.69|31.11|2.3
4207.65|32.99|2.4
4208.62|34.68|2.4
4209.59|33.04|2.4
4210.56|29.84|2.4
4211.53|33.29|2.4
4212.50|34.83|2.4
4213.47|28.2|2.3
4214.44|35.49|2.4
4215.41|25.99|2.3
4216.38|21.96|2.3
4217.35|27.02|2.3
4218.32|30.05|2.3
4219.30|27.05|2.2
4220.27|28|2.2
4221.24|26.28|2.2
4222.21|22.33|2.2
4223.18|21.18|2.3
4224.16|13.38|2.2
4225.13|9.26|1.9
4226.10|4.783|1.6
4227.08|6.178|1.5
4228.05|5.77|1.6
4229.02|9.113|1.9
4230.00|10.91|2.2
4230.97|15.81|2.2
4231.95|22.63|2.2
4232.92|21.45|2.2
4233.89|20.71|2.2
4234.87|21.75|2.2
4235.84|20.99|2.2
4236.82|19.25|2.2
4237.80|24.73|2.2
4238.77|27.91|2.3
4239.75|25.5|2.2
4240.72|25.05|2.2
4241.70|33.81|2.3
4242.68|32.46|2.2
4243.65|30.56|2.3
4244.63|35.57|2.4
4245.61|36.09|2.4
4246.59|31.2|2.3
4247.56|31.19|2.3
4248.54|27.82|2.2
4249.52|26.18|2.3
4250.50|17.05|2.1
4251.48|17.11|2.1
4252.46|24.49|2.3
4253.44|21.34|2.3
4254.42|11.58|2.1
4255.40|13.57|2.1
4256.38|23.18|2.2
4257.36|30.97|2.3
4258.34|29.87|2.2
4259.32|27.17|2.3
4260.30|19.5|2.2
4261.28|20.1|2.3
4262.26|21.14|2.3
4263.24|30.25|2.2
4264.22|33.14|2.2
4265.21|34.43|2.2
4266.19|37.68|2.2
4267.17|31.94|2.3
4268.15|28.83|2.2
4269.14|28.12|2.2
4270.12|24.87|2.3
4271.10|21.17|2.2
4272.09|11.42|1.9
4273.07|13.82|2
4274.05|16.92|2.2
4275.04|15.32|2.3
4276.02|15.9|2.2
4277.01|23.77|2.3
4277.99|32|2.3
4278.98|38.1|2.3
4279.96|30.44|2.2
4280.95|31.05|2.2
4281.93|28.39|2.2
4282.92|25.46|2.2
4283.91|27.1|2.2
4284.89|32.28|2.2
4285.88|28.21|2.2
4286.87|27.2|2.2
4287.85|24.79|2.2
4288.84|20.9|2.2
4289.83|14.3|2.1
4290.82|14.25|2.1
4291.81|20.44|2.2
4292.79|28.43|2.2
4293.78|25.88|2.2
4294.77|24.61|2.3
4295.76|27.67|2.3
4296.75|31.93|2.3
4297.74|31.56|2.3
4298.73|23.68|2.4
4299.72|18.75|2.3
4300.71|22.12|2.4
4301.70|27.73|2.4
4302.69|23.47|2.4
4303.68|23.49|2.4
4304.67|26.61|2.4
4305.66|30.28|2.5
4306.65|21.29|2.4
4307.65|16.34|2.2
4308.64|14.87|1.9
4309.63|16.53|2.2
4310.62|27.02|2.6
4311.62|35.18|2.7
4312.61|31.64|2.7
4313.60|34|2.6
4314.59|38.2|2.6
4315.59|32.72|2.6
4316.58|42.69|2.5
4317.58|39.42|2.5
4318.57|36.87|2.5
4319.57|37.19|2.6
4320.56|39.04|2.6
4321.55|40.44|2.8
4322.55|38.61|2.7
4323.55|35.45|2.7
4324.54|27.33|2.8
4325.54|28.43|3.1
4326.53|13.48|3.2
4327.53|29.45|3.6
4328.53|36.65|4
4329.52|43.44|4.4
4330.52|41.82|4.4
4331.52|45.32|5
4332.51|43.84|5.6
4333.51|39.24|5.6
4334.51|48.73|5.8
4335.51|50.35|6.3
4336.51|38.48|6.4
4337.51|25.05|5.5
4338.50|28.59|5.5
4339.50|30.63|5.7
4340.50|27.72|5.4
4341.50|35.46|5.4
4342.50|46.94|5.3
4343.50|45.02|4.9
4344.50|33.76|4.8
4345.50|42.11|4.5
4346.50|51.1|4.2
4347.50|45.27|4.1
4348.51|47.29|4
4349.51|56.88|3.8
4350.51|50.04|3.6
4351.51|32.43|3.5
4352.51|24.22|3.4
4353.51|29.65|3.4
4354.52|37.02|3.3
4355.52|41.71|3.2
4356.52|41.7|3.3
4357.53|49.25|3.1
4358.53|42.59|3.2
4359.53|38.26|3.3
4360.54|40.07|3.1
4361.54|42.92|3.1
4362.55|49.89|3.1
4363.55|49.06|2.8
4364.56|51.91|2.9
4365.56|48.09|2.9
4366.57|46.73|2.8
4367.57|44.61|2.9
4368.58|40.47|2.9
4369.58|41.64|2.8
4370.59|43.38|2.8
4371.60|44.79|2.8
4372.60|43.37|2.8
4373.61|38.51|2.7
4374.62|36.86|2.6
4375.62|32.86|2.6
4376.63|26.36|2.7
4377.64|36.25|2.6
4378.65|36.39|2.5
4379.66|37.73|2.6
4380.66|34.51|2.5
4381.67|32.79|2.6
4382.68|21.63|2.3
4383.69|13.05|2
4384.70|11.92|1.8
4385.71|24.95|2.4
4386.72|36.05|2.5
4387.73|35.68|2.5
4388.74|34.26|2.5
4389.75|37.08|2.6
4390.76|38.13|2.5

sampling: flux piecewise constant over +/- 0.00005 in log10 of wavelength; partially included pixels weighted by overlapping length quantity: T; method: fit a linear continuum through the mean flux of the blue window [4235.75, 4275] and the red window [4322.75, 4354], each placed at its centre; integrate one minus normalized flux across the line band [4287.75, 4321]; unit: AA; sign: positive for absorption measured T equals 5.8 AA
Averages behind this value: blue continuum 25.4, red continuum 37.9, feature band 27.2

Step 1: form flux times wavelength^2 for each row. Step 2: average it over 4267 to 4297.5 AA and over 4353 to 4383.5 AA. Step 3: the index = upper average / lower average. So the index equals 1.7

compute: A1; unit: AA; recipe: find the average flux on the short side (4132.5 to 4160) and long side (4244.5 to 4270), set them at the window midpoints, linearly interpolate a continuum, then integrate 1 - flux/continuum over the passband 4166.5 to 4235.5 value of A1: 3.0 AA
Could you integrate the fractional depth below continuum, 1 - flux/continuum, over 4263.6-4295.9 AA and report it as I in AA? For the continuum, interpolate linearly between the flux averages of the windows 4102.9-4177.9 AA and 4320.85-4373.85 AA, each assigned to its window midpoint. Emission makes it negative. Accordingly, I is 9.31 AA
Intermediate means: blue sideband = 26.6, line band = 25.4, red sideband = 40.2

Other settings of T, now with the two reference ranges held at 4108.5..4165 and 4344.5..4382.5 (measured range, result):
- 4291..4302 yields 3.4 AA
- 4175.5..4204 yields 3.6 AA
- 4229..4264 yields 10.0 AA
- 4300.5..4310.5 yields 4.0 AA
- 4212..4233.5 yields 7.9 AA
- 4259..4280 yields 6.0 AA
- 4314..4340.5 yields 1.6 AA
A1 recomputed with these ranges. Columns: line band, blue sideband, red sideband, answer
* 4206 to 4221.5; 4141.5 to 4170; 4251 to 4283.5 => -2.6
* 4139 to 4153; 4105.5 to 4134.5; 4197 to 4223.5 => 1.2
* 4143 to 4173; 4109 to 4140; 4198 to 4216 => 0.0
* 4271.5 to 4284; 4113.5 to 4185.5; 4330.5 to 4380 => 4.2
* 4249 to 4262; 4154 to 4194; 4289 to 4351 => 3.8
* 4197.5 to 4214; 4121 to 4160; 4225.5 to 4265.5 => -1.6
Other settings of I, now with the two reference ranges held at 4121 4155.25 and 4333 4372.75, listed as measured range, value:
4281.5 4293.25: 4.0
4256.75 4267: 1.9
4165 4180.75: 1.0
